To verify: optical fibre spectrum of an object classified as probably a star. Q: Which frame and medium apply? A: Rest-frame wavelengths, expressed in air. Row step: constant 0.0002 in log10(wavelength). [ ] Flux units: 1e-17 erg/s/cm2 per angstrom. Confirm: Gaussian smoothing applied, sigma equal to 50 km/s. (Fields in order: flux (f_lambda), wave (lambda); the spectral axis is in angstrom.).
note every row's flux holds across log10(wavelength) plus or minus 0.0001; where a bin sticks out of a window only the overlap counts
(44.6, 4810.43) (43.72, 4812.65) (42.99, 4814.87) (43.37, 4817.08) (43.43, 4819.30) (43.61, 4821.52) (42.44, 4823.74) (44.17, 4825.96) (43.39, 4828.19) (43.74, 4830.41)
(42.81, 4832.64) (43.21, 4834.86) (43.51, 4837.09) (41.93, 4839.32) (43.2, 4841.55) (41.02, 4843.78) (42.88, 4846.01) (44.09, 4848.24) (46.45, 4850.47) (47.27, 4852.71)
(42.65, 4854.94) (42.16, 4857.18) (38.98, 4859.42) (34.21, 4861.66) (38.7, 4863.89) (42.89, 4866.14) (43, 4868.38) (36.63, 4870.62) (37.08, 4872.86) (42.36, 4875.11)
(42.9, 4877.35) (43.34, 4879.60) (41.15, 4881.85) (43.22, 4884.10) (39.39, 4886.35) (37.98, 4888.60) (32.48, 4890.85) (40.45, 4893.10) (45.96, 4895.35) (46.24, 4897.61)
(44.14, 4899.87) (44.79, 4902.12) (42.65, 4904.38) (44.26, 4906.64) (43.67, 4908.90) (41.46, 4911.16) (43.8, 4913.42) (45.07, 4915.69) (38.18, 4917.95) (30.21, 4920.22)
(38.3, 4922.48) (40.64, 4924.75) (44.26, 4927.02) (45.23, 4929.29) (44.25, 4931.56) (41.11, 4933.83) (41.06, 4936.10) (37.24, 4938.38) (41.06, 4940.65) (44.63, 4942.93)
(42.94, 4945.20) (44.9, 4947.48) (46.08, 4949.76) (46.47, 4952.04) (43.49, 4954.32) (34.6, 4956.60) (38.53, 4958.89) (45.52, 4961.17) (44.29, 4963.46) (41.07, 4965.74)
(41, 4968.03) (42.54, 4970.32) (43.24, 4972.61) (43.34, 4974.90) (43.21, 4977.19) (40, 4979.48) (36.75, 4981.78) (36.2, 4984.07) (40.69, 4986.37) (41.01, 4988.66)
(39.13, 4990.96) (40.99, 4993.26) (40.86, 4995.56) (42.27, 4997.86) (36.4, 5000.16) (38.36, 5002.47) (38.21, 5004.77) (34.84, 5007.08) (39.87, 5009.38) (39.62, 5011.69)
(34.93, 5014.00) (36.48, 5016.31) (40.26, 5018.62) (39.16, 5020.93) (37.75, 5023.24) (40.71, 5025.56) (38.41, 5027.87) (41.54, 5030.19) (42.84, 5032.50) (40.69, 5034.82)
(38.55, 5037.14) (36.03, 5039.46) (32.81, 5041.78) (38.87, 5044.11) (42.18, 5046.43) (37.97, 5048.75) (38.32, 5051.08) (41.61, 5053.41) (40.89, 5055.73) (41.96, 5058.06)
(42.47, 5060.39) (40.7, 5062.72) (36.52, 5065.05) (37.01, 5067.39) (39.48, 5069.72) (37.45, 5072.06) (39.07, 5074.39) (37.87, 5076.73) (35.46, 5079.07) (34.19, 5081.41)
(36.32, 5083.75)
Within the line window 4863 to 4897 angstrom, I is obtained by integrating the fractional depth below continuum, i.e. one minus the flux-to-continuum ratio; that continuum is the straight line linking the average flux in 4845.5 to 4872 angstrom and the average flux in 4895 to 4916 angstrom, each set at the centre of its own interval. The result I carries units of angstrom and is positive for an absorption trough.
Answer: 1.69 angstrom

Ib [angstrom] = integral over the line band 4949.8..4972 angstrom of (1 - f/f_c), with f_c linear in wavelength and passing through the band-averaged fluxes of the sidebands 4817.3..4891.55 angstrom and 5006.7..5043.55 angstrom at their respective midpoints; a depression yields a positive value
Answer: -1.4 angstrom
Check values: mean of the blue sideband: 41.8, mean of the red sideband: 38.5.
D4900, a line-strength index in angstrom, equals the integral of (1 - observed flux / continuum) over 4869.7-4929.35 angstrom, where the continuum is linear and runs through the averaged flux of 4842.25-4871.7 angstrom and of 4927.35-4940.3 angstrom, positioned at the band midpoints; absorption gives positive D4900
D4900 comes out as 0.7 angstrom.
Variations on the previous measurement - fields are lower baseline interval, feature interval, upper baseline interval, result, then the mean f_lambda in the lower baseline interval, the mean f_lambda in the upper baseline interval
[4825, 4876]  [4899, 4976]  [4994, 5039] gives -3.3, 42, 39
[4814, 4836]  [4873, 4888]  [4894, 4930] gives 0.4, 43.3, 42.4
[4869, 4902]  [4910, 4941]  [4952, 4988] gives 0.2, 41.1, 41.1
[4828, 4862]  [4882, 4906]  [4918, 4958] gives 0.2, 42.8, 41.4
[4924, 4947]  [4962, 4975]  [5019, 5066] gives -0.3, 42.3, 39.5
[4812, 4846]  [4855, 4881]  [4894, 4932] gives 1.5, 43.1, 42.5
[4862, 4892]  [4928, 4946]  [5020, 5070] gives -1.1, 39.9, 39.4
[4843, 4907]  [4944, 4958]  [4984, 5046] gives -1.0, 41.7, 38.9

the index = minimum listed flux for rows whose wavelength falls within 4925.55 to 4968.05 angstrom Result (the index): 34.6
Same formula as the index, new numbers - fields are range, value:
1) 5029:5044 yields 32.81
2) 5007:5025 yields 34.84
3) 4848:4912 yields 32.48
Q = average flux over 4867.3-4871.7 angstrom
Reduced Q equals 39.8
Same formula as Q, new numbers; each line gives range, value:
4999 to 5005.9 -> 37.7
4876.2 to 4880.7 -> 43.1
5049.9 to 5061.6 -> 41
